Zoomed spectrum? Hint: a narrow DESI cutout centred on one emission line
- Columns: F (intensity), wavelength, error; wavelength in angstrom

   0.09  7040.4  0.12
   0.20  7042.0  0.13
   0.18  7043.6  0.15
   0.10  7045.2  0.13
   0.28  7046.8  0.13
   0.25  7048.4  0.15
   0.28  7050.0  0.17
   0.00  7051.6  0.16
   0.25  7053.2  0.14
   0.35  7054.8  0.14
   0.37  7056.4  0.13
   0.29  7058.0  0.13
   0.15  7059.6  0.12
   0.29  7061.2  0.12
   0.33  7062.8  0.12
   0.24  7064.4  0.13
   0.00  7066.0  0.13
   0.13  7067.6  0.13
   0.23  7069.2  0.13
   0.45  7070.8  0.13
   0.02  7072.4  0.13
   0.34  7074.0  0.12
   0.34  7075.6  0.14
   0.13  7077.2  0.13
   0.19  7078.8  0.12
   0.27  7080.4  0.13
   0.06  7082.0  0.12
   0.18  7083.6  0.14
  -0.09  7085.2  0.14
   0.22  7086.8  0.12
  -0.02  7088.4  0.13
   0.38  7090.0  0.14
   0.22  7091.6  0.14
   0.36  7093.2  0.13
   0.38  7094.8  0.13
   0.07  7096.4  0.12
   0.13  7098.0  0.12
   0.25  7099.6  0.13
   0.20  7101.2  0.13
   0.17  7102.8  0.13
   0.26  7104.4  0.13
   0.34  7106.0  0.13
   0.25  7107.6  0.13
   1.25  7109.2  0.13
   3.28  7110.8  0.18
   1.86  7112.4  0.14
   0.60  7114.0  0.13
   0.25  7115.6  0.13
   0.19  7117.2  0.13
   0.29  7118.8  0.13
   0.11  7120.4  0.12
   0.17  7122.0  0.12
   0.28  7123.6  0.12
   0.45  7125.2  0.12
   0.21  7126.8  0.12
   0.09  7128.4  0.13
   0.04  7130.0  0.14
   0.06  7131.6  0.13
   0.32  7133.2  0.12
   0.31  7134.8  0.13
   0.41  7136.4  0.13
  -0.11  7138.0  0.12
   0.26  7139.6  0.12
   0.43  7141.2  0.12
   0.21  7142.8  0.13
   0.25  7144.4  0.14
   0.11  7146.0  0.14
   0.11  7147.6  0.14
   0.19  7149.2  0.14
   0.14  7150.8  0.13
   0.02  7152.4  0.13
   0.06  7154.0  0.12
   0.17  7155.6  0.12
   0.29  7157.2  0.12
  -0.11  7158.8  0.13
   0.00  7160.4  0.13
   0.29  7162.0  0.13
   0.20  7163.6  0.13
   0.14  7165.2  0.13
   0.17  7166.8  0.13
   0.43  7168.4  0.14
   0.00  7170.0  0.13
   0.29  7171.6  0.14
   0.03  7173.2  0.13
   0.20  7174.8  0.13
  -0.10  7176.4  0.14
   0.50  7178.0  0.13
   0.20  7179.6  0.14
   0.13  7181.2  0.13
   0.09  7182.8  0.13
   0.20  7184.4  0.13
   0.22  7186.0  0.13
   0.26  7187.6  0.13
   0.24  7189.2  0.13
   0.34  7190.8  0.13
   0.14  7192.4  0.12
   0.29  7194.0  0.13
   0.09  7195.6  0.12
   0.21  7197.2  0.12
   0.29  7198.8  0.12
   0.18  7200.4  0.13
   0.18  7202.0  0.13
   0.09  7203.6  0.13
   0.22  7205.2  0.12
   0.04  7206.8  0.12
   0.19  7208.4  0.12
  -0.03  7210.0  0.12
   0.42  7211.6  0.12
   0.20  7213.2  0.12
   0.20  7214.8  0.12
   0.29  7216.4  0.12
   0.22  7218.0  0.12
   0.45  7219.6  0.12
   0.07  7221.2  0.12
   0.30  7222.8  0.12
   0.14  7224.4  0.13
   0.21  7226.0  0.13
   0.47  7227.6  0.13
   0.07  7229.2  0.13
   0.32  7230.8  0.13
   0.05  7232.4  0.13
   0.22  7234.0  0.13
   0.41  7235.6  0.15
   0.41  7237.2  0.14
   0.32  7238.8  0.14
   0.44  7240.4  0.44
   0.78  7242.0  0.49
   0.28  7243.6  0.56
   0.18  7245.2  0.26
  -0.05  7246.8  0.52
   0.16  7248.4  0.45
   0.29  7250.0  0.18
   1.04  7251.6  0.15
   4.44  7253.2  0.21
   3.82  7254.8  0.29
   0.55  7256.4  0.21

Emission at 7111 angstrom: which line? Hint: H-beta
